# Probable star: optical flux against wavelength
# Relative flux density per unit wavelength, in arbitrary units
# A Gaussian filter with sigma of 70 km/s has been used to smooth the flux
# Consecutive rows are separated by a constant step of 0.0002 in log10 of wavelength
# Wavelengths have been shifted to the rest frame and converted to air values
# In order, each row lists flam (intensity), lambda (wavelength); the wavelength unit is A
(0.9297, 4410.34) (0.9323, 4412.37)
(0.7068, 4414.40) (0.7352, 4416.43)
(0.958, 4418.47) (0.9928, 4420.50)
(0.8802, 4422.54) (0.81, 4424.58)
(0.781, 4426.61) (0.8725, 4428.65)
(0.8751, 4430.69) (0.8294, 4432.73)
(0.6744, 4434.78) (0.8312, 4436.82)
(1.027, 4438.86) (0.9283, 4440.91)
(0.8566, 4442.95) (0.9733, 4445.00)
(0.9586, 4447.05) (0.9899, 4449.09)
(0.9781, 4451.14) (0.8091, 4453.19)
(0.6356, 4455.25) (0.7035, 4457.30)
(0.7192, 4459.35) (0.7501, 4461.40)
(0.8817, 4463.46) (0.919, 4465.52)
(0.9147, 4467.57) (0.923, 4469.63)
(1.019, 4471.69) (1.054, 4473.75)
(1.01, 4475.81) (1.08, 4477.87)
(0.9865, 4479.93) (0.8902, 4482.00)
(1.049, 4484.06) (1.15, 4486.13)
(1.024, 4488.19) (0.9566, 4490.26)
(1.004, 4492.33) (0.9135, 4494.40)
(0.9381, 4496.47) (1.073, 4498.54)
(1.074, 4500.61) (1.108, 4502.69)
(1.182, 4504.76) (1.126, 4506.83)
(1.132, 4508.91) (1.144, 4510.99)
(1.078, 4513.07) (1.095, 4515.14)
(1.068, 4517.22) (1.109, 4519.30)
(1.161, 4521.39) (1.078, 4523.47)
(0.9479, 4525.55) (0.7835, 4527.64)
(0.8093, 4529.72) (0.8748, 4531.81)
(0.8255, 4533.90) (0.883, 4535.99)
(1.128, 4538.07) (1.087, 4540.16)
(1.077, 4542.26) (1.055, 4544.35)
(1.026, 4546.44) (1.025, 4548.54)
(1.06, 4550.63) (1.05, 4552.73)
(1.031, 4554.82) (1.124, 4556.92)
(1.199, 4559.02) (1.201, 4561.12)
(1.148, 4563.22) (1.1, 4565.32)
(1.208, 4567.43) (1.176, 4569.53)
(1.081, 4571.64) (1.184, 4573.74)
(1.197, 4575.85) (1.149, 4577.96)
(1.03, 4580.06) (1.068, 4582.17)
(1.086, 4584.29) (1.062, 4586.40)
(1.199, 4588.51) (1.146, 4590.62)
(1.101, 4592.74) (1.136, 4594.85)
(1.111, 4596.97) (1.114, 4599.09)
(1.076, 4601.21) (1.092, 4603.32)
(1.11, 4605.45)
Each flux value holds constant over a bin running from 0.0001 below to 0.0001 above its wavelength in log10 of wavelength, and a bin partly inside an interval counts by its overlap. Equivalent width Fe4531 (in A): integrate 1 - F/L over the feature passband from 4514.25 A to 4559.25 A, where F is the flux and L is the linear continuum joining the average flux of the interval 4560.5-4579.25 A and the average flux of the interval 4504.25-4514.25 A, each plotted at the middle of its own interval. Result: 4.9 A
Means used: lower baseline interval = 1.13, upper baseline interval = 1.16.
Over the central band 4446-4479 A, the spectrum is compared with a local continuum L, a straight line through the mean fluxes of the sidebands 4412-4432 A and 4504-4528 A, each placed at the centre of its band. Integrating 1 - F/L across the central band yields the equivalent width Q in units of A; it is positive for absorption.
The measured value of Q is 1.90 A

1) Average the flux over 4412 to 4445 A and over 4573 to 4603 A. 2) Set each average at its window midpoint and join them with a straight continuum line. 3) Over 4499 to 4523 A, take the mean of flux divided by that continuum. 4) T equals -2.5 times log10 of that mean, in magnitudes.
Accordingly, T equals -0.13 mag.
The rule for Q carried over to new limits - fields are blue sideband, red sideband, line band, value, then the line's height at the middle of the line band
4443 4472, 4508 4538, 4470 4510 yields -4.50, 0.934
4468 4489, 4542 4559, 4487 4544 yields 0.79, 1.04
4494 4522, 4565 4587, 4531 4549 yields 1.73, 1.1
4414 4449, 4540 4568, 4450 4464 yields 2.09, 0.918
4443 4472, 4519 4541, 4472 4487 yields -2.24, 0.896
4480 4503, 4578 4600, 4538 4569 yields -0.84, 1.07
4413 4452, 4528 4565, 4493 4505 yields -0.86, 0.968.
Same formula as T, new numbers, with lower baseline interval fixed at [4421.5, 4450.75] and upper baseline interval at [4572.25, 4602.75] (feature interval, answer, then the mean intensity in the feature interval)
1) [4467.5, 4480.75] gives -0.07 mag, 1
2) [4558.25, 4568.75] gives -0.09 mag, 1.17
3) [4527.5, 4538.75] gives 0.17 mag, 0.885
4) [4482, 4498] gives -0.04 mag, 1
